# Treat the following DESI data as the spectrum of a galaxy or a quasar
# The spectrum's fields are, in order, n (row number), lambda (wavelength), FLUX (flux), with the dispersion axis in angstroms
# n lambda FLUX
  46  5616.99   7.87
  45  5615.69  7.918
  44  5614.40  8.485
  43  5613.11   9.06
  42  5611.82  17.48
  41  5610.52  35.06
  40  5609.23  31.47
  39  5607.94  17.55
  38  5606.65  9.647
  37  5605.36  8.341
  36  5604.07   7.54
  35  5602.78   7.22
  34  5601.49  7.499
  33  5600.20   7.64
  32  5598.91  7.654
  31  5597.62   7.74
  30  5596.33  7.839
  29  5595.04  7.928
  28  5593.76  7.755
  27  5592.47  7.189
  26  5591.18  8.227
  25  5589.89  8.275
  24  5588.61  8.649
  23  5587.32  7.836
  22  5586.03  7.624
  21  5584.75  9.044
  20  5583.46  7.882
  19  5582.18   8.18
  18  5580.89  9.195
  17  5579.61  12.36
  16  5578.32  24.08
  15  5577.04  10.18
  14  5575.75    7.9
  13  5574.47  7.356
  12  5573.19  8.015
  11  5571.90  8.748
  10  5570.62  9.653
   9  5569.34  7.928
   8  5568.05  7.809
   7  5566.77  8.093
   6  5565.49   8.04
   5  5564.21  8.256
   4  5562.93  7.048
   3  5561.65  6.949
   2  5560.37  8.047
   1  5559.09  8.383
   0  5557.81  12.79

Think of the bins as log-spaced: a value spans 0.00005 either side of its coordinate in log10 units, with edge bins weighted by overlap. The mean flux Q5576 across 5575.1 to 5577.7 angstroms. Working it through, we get 9.17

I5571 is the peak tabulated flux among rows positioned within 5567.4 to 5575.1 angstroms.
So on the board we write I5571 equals 9.653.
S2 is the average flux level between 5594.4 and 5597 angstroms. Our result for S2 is 7.89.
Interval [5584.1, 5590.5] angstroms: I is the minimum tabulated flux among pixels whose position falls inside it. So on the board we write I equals 7.624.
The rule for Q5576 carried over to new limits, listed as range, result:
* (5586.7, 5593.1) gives 8.04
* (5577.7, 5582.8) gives 13.4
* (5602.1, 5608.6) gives 10.1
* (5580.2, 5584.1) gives 8.48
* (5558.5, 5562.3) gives 7.79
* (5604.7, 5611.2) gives 20.4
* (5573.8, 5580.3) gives 12.3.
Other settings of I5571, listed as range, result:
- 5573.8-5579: 24.08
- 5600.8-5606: 8.341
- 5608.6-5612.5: 35.06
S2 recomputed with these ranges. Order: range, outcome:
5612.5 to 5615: 8.78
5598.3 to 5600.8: 7.65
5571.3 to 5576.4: 7.99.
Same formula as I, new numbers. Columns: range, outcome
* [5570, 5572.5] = 8.748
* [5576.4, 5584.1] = 7.882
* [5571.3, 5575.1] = 7.356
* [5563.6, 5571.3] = 7.809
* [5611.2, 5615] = 8.485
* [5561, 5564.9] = 6.949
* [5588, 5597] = 7.189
